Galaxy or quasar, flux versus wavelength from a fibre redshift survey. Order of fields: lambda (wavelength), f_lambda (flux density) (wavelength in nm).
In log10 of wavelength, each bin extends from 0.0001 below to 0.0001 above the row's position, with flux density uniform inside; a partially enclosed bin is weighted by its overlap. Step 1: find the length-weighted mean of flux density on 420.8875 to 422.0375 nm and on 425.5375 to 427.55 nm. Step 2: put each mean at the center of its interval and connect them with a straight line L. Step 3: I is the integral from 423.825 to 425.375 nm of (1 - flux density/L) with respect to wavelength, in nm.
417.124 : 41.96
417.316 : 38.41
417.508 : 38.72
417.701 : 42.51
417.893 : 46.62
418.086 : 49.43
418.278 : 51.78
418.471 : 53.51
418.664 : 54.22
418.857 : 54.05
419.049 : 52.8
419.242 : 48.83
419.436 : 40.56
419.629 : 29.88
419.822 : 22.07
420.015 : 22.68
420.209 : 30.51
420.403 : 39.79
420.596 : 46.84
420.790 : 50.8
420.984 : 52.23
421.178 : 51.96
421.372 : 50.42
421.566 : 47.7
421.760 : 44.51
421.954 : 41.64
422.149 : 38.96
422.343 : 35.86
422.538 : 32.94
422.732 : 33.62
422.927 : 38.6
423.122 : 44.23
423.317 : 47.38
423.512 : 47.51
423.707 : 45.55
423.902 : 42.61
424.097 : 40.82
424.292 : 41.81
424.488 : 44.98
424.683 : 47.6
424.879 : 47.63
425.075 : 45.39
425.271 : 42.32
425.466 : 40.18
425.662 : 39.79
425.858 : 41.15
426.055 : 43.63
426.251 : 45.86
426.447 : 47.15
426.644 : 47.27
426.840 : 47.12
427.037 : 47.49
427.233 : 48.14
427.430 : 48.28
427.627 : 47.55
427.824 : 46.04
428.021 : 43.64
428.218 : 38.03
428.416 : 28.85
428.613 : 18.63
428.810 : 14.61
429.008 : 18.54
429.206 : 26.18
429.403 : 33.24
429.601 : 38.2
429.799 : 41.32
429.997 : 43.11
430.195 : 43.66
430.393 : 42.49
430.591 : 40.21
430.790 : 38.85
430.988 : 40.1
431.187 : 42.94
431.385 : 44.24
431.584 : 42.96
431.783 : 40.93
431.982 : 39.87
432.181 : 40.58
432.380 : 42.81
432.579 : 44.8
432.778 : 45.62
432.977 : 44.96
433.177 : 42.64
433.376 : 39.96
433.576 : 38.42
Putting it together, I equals 0.08 nm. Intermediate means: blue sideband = 48.2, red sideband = 45.5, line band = 44.2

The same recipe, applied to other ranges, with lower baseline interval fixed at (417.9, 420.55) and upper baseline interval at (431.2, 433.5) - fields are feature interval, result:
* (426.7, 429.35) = 0.38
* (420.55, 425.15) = -0.18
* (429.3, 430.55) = 0.07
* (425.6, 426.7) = -0.04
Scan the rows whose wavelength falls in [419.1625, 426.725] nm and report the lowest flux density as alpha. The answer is 22.07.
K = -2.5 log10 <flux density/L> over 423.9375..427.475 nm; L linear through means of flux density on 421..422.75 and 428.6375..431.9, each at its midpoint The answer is -0.12 mag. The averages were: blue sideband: 42.8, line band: 44.7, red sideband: 36.6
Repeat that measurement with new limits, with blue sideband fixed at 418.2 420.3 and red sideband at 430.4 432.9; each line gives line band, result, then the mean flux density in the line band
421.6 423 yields 0.093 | 38.4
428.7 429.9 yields 0.417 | 28.6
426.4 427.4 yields -0.135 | 47.5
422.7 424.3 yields -0.025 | 42.9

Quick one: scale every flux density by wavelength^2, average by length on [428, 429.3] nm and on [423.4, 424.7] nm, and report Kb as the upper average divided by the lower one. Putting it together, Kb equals 0.60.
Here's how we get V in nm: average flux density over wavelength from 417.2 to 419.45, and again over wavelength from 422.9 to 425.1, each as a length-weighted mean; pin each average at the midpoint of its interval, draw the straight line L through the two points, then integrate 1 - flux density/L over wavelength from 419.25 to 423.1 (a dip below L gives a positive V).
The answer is 0.53 nm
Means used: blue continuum 47.8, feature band 39.9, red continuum 44.7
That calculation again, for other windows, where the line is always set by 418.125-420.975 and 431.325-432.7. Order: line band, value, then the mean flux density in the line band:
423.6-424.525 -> -0.005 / 43.1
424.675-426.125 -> -0.015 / 43.2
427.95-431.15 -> 0.604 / 34.4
